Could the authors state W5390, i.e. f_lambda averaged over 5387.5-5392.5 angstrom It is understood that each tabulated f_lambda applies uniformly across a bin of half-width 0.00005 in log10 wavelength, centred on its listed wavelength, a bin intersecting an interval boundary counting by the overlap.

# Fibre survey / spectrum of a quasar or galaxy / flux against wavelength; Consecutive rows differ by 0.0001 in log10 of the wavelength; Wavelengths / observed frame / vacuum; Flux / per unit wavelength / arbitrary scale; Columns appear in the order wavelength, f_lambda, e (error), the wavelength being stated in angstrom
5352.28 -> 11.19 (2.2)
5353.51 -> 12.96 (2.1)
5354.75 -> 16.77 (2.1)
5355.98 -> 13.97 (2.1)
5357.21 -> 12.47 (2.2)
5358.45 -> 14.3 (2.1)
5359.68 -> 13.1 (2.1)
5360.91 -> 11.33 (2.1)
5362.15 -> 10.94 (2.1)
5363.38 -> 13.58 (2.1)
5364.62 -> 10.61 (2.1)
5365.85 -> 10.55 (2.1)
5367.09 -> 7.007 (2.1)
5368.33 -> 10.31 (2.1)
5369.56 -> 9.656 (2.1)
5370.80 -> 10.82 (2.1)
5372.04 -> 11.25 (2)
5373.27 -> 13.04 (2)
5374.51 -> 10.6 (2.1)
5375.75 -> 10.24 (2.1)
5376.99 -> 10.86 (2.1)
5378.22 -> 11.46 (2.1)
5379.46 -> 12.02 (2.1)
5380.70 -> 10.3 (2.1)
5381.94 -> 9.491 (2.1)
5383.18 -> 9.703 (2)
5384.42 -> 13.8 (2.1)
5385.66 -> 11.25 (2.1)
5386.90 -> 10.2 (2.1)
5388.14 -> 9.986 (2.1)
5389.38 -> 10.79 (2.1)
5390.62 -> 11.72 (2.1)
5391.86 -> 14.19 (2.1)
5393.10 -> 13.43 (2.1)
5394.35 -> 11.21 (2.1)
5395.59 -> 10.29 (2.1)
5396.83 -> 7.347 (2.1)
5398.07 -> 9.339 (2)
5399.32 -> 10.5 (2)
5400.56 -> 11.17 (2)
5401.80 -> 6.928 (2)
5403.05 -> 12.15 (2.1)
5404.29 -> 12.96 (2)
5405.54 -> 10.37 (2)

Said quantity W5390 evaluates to 11.7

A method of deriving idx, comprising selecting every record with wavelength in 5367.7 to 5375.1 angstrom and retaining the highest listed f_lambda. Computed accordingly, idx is 13.04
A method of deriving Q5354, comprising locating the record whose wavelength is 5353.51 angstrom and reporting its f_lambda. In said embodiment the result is 12.96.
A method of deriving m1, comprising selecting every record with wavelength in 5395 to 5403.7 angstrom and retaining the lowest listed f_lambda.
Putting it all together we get 6.928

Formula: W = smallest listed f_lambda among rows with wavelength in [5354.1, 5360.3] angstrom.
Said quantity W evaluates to 12.47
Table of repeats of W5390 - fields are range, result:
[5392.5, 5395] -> 12.3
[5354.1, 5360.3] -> 14.1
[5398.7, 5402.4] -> 9.57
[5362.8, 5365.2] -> 12.1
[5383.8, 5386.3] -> 12.5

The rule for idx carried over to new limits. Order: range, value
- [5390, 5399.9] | 14.19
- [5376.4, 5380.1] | 12.02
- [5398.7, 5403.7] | 12.15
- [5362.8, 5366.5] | 13.58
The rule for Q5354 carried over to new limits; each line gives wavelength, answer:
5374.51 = 10.6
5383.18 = 9.703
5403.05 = 12.15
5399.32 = 10.5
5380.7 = 10.3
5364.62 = 10.61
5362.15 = 10.94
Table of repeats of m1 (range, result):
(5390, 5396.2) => 10.29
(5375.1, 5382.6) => 9.491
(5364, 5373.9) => 7.007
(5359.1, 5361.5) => 11.33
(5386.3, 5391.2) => 9.986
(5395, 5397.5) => 7.347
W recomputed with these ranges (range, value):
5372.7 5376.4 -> 10.24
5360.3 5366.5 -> 10.55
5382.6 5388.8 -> 9.703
